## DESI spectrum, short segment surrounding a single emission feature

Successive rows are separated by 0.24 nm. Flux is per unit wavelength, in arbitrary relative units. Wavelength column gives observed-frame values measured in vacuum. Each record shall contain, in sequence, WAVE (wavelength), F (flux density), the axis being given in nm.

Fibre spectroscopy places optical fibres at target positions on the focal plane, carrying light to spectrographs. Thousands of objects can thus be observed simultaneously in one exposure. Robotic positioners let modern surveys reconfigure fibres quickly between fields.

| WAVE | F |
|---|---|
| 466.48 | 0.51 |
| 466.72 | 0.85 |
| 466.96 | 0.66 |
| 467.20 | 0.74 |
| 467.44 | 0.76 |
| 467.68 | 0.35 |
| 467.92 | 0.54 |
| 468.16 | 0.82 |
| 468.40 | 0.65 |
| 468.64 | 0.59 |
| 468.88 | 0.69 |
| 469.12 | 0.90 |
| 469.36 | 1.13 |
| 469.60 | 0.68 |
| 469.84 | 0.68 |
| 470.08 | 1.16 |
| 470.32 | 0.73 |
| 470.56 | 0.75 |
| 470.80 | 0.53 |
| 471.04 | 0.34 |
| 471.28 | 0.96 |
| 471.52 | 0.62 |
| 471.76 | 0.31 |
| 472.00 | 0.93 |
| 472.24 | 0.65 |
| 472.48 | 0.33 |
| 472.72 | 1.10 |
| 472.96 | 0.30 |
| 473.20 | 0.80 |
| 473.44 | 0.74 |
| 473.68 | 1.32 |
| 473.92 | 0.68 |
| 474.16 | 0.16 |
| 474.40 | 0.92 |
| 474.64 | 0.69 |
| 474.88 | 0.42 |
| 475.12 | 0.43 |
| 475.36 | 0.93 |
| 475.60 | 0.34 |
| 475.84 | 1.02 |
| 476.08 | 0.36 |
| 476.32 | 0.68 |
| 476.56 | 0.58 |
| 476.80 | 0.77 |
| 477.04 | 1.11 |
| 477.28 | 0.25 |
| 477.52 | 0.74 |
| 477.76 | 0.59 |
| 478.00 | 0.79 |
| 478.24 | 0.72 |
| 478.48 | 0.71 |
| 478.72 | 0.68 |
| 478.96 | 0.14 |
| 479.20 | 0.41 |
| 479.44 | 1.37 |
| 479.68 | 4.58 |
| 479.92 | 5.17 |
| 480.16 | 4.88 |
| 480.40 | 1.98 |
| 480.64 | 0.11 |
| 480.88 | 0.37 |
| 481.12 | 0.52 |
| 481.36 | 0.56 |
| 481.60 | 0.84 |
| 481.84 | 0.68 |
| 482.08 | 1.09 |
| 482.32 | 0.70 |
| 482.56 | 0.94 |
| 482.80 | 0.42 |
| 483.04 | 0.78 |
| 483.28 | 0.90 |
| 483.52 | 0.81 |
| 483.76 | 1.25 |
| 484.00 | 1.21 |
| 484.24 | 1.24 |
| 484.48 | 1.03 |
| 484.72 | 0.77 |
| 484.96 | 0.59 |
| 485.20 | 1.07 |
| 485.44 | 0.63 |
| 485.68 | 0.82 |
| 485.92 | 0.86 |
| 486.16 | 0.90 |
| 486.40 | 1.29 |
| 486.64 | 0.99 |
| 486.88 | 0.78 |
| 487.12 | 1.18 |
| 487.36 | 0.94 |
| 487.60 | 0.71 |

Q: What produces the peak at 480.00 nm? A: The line [O II] 3727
